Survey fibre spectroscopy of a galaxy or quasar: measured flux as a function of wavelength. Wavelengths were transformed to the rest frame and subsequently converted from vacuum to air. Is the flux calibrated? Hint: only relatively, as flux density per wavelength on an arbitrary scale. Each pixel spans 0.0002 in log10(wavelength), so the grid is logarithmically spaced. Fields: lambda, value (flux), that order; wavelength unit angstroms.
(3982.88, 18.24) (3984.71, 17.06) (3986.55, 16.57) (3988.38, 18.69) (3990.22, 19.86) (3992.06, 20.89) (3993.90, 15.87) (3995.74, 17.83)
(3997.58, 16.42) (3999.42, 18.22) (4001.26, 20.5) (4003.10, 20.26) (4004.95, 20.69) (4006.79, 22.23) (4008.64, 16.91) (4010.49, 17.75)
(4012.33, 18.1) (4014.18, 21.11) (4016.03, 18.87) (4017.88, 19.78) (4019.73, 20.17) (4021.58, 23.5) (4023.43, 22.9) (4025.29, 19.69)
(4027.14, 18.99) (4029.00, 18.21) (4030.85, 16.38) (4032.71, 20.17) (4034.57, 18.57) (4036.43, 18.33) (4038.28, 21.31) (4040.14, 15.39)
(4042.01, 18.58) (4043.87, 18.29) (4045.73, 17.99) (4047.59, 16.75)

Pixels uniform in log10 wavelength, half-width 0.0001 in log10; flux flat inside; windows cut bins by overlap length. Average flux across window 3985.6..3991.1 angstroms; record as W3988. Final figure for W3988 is 18.4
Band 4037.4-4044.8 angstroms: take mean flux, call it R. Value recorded 18.4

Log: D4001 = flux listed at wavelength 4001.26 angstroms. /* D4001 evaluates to 20.5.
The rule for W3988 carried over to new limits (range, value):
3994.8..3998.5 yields 17.1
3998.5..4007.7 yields 20.4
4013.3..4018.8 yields 19.9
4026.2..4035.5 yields 18.5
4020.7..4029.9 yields 20.6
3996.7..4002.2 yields 18.4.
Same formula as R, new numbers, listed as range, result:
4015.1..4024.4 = 21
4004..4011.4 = 19.4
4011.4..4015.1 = 19.6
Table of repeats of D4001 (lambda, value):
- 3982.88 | 18.24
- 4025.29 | 19.69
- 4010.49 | 17.75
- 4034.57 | 18.57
